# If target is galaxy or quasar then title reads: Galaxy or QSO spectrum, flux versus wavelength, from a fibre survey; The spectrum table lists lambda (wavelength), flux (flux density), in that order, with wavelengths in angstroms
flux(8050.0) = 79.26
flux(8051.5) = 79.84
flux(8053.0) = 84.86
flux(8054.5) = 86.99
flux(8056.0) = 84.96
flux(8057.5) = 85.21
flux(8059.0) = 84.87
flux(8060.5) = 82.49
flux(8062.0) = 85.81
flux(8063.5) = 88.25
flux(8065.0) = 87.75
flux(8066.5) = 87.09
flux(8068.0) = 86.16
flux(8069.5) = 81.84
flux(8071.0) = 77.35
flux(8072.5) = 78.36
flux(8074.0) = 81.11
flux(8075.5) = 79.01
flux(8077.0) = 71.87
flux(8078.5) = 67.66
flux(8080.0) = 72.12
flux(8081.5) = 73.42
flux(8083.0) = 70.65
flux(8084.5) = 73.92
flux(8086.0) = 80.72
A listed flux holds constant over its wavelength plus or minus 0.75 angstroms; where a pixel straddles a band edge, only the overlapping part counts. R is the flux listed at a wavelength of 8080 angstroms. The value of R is 72.12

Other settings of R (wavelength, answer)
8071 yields 77.35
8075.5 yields 79.01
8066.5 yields 87.09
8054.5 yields 86.99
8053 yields 84.86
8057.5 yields 85.21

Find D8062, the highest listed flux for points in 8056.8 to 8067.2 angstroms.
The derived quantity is 88.25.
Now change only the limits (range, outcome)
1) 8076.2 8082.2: 73.42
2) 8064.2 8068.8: 87.75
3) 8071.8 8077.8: 81.11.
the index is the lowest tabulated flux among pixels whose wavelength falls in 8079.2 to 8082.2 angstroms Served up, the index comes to 72.12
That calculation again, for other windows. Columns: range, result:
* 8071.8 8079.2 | 67.66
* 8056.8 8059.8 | 84.87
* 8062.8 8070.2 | 81.84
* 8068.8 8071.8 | 77.35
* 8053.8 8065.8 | 82.49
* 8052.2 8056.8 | 84.86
